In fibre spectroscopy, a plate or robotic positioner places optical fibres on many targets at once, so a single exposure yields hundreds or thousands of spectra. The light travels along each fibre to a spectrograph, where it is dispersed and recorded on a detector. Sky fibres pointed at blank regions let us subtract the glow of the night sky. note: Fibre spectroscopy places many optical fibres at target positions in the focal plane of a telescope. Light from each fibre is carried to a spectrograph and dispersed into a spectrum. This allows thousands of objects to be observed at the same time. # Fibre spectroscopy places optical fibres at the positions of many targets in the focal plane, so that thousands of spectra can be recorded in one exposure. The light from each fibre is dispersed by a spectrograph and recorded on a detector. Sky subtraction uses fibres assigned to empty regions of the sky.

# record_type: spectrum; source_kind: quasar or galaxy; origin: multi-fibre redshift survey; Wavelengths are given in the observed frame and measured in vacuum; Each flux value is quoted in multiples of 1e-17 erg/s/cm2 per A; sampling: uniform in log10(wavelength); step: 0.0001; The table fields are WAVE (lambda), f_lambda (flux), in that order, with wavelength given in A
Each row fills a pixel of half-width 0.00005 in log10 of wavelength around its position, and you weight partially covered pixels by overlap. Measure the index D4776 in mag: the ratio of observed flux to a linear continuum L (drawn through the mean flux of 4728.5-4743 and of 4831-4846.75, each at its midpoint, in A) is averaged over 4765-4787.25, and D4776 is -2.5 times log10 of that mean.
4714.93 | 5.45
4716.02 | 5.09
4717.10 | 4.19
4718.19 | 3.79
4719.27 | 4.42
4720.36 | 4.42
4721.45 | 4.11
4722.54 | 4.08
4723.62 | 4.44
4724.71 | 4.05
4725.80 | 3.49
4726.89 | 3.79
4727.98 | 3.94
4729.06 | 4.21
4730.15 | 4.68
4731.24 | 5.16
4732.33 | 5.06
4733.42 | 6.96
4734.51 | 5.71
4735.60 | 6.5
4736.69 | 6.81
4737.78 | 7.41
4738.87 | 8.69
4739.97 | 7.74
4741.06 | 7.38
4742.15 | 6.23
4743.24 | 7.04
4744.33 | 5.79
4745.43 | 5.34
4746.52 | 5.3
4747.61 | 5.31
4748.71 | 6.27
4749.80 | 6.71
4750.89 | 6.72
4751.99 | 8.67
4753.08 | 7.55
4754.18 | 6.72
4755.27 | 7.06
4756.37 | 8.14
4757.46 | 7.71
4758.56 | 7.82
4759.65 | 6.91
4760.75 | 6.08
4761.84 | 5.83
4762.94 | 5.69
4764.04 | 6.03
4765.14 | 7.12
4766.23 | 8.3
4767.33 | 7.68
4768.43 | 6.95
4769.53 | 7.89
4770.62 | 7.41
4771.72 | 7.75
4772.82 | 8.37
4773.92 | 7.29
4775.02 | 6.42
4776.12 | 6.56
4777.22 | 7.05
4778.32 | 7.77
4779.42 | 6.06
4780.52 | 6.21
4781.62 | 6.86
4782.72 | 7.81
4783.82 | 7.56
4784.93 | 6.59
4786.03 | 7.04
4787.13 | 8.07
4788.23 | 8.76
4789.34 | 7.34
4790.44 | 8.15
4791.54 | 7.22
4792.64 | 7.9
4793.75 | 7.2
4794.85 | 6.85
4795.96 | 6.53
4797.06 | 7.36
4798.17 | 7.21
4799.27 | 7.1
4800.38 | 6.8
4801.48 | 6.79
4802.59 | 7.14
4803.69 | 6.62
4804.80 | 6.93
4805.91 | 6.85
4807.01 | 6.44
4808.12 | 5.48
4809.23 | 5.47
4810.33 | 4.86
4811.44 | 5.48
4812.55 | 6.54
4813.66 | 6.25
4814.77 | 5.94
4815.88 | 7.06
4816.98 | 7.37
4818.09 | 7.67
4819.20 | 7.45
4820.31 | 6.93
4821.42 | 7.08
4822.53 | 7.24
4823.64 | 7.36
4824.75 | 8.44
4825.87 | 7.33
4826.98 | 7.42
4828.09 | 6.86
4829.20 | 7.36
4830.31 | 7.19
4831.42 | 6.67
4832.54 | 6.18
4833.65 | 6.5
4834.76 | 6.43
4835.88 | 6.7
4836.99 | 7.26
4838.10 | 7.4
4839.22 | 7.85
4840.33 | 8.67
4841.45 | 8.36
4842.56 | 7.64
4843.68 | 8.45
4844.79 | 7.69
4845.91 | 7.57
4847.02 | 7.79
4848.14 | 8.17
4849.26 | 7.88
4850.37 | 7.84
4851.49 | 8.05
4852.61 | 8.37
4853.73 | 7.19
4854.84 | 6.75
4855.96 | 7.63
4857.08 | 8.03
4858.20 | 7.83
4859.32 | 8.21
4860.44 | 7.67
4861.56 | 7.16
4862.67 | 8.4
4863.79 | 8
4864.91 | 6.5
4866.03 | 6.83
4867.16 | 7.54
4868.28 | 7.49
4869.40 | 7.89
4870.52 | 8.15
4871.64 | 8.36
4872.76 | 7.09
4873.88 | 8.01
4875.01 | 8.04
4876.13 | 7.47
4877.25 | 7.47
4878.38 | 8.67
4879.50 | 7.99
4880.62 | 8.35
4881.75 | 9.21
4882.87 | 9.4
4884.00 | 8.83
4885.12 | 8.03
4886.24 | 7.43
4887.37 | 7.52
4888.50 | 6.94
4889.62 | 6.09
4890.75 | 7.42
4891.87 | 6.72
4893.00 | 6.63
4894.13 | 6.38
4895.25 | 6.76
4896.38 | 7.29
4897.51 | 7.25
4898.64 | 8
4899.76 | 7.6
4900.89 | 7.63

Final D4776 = -0.08 mag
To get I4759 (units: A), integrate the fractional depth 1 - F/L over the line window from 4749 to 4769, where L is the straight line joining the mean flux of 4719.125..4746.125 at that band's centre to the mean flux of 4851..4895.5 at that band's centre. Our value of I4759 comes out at -4.0 A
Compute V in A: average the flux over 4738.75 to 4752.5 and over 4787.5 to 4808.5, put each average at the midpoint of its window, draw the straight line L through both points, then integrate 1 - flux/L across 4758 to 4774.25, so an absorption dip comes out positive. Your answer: -0.8 A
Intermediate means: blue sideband 6.64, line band 7.14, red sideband 7.11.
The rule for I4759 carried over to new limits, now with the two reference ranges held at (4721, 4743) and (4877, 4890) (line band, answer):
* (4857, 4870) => 0.15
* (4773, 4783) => -0.98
